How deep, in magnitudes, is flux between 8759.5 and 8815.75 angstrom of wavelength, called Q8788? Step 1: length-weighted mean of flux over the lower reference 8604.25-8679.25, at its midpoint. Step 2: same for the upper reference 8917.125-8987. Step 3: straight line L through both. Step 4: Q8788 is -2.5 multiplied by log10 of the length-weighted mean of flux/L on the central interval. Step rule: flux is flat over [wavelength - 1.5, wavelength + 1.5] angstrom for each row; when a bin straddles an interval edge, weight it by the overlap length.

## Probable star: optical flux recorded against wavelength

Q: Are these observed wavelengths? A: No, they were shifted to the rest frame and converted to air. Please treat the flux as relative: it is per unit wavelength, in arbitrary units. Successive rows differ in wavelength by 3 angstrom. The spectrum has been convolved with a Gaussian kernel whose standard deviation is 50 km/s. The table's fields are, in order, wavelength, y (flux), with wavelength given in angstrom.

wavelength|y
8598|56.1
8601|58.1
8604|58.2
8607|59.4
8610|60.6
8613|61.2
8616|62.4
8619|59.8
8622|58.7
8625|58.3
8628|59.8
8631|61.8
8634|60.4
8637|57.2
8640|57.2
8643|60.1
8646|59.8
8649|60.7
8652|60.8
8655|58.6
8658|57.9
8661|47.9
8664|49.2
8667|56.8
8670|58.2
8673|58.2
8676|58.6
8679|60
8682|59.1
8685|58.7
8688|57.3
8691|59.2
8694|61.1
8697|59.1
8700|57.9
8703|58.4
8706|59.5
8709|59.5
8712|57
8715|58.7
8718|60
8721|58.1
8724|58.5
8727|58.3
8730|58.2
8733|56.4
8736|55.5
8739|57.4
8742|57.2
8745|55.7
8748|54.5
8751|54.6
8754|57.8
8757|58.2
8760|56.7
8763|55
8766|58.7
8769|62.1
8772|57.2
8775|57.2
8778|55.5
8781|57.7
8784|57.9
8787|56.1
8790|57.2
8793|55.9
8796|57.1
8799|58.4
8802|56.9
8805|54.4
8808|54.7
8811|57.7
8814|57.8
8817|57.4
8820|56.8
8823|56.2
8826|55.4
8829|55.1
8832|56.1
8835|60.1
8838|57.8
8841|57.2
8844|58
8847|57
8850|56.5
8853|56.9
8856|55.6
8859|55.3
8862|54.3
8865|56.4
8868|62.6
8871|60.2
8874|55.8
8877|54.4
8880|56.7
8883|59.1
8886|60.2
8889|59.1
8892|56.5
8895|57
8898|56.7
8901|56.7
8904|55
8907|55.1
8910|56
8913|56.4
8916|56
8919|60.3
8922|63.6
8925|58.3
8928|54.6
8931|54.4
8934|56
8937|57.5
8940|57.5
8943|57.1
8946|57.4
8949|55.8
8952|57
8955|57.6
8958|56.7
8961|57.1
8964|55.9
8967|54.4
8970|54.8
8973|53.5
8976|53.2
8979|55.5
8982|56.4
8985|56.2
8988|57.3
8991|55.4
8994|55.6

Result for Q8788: 0.010 mag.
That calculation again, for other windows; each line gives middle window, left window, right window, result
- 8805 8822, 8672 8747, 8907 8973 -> 0.018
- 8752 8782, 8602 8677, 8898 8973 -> 0.002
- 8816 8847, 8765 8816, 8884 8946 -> 0.004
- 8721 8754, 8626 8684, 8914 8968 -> 0.019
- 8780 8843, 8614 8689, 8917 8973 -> 0.013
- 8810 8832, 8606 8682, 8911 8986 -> 0.015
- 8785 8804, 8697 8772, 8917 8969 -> 0.012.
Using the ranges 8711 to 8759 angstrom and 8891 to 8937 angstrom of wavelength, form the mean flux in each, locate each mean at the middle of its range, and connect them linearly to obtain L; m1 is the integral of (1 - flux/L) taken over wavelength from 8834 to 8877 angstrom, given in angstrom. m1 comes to -0.21 angstrom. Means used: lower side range 57.3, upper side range 56.9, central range 57.3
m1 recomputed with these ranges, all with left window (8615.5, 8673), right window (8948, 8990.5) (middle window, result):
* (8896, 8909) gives 0.08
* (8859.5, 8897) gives -0.77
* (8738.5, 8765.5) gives 0.45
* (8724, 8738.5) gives 0.06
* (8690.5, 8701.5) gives -0.30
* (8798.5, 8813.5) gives 0.15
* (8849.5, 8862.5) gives 0.19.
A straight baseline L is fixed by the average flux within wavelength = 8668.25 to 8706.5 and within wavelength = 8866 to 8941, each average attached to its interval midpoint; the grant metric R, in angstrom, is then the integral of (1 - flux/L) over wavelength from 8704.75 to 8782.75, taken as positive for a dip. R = 1.29 angstrom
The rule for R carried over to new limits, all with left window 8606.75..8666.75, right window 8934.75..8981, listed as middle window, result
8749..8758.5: 0.1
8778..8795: 0.2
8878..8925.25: -0.9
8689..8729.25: -0.6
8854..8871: -0.1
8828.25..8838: -0.1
